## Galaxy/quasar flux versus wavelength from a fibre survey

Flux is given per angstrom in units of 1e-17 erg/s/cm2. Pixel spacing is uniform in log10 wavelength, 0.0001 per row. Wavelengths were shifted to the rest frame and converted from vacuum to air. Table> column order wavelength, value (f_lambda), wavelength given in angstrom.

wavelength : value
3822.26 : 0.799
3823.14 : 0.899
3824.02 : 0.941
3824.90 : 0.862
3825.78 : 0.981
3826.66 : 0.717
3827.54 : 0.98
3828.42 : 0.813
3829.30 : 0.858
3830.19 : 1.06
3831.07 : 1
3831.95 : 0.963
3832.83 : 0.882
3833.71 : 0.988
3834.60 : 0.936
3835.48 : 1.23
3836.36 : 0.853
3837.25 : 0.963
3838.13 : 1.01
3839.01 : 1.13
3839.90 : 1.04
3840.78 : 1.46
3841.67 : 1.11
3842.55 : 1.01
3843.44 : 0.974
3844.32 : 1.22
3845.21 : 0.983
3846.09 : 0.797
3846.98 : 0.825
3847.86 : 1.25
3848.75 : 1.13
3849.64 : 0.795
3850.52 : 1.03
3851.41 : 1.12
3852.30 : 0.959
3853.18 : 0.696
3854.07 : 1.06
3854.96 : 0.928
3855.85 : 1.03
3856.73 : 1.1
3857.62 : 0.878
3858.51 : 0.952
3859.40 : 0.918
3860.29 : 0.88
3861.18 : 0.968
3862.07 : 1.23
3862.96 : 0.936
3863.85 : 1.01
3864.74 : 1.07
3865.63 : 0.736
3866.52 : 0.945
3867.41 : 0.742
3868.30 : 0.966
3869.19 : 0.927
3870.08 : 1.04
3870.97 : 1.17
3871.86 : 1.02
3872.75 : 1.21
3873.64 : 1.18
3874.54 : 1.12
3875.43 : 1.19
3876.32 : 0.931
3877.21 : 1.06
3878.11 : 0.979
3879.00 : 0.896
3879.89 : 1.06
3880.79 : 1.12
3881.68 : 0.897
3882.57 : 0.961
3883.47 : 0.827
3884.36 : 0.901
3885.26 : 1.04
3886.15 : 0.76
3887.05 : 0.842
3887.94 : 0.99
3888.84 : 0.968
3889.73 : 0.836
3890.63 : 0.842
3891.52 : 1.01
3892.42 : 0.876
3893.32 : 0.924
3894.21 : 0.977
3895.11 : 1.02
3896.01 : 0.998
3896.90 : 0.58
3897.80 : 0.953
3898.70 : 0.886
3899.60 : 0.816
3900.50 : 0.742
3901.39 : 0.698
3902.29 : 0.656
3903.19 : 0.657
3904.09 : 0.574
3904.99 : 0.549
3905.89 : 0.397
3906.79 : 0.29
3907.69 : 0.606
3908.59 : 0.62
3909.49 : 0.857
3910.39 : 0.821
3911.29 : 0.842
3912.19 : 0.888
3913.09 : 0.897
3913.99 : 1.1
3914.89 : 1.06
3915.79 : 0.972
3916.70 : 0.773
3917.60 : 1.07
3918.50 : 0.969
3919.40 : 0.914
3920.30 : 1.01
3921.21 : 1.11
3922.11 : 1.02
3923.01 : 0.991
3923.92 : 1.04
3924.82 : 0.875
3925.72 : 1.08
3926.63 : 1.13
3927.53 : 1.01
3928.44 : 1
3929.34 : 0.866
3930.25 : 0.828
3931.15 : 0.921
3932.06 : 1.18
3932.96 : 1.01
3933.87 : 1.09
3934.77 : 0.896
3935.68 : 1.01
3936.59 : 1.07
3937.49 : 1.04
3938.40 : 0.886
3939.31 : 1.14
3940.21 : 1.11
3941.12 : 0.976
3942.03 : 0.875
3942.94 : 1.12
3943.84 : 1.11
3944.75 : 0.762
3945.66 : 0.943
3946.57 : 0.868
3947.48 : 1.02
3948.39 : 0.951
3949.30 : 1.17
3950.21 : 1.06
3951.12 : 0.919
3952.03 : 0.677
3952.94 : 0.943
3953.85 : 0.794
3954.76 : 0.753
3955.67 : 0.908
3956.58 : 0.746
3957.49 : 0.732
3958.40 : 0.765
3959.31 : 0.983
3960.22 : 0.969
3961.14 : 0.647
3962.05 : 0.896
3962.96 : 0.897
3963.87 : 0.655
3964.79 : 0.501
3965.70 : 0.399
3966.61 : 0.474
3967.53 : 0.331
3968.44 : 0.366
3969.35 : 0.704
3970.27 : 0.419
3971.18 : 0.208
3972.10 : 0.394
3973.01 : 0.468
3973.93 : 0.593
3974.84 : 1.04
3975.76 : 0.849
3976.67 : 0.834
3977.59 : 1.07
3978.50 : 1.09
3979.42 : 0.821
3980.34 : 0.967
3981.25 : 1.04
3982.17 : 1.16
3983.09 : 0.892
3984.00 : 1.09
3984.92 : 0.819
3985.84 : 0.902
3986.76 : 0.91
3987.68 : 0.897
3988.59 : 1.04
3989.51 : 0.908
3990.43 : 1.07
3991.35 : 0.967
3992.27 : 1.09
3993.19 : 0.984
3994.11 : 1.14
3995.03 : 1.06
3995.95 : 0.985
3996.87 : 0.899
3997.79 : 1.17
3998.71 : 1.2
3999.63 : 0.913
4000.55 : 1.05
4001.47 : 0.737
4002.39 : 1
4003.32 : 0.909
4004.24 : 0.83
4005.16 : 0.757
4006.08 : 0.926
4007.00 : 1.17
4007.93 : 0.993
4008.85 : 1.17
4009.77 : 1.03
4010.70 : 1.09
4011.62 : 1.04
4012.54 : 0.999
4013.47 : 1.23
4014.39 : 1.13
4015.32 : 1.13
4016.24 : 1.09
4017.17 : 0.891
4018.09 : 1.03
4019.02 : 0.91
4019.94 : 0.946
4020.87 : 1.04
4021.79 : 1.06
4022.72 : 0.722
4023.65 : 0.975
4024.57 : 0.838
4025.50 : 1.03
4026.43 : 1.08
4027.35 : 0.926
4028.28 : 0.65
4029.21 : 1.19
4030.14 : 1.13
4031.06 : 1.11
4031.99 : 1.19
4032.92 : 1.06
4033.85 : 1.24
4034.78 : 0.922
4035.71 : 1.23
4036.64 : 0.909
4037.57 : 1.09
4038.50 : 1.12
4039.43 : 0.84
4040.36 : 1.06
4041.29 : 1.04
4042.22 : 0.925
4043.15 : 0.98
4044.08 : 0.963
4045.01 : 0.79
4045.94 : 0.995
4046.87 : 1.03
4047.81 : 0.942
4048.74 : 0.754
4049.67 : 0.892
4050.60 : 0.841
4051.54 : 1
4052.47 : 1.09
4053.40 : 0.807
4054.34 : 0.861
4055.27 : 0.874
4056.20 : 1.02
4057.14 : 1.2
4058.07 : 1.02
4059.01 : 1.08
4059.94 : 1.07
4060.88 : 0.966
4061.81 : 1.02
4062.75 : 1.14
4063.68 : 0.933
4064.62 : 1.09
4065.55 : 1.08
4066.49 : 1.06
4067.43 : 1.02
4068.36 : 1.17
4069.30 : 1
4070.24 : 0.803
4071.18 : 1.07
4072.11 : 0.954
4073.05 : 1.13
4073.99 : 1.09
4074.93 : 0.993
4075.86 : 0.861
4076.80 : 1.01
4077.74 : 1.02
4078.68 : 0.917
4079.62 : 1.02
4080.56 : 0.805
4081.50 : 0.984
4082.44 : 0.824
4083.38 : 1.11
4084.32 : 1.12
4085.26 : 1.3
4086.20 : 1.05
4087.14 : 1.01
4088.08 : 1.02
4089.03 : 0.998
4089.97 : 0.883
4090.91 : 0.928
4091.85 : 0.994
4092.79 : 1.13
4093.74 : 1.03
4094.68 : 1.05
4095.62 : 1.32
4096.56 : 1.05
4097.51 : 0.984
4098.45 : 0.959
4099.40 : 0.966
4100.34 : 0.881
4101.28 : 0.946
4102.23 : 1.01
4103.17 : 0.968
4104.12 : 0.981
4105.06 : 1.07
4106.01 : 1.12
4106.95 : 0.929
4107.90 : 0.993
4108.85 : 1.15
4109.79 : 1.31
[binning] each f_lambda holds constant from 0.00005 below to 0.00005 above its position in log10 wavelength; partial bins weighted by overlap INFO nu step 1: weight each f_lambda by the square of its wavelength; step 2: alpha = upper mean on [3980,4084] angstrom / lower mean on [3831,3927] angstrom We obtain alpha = 1.15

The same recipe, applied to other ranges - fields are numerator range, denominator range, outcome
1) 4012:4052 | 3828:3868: 1.11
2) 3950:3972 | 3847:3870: 0.75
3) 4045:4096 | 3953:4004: 1.25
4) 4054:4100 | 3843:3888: 1.15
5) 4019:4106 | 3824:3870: 1.14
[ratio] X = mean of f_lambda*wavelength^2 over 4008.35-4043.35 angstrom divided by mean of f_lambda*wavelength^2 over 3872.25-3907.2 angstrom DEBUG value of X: 1.26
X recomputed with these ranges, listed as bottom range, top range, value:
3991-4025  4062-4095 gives 1.05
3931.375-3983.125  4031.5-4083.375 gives 1.24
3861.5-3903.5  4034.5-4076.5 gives 1.15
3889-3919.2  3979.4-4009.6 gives 1.27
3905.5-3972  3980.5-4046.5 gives 1.21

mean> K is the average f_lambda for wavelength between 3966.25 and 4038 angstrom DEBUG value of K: 0.94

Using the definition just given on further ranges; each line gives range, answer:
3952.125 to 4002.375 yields 0.837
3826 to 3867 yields 0.987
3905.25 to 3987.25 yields 0.864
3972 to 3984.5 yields 0.893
